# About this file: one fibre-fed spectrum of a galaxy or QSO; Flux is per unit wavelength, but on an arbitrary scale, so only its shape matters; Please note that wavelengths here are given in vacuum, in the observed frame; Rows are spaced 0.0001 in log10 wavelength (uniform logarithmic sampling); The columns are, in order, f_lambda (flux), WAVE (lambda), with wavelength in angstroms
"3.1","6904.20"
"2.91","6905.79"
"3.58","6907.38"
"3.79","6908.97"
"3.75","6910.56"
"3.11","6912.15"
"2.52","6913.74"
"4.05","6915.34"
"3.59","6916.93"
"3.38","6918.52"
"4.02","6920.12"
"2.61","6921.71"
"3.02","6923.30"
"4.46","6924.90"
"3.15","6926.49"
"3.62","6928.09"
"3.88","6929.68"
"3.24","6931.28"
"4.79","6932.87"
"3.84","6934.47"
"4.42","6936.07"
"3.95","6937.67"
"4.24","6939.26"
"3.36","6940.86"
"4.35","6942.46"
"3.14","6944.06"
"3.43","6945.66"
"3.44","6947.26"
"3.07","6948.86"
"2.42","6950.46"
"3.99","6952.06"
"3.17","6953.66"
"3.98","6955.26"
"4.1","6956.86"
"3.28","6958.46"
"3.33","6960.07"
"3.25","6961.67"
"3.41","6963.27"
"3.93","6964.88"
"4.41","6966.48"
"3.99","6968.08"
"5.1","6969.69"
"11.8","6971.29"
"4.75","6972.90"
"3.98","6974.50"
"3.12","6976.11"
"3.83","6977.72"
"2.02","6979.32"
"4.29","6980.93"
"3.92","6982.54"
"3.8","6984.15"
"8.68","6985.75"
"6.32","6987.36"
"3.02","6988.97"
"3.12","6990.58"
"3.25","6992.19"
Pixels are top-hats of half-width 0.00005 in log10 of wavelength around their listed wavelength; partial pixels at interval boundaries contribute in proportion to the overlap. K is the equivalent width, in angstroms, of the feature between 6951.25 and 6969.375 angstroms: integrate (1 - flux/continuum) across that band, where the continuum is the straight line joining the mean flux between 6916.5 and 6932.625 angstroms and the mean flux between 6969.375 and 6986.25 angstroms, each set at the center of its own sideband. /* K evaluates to 3.0 angstroms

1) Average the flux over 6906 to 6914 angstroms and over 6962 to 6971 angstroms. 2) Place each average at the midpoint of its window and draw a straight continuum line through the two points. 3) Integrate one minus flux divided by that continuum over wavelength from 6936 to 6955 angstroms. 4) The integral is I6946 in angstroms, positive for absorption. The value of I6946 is 2.52 angstroms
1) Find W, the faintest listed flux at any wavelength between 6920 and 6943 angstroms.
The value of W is 2.61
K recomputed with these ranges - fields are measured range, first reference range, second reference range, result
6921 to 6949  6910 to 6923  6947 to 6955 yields -3.24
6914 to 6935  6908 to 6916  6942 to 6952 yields -1.48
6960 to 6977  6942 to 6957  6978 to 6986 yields -3.40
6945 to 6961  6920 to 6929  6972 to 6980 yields 0.65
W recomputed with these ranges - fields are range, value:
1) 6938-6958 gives 2.42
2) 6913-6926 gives 2.52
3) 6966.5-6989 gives 2.02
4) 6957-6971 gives 3.25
